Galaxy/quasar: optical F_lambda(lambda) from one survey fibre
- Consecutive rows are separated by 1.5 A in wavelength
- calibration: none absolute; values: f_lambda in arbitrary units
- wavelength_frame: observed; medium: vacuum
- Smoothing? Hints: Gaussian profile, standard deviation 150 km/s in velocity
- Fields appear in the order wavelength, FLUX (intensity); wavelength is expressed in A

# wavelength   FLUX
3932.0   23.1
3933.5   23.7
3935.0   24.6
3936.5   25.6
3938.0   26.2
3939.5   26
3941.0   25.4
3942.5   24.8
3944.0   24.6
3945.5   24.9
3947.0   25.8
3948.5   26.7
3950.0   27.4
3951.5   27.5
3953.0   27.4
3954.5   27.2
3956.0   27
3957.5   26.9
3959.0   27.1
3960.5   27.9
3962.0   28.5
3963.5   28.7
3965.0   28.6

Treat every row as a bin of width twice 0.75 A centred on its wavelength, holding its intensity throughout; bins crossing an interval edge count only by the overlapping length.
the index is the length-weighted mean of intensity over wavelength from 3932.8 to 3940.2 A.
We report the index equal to 25.2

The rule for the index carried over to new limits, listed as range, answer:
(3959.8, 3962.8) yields 28.2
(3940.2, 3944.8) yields 24.9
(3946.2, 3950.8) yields 26.6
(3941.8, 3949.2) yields 25.4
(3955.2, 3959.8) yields 27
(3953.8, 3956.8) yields 27.1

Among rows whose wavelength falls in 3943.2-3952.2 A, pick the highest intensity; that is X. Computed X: 27.5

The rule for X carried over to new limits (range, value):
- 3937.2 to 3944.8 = 26.2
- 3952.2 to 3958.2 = 27.4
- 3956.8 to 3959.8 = 27.1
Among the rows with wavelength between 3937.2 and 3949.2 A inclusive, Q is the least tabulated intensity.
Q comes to 24.6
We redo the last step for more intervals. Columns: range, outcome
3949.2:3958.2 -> 26.9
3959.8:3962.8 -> 27.9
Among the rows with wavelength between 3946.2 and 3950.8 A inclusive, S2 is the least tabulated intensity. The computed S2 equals 25.8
